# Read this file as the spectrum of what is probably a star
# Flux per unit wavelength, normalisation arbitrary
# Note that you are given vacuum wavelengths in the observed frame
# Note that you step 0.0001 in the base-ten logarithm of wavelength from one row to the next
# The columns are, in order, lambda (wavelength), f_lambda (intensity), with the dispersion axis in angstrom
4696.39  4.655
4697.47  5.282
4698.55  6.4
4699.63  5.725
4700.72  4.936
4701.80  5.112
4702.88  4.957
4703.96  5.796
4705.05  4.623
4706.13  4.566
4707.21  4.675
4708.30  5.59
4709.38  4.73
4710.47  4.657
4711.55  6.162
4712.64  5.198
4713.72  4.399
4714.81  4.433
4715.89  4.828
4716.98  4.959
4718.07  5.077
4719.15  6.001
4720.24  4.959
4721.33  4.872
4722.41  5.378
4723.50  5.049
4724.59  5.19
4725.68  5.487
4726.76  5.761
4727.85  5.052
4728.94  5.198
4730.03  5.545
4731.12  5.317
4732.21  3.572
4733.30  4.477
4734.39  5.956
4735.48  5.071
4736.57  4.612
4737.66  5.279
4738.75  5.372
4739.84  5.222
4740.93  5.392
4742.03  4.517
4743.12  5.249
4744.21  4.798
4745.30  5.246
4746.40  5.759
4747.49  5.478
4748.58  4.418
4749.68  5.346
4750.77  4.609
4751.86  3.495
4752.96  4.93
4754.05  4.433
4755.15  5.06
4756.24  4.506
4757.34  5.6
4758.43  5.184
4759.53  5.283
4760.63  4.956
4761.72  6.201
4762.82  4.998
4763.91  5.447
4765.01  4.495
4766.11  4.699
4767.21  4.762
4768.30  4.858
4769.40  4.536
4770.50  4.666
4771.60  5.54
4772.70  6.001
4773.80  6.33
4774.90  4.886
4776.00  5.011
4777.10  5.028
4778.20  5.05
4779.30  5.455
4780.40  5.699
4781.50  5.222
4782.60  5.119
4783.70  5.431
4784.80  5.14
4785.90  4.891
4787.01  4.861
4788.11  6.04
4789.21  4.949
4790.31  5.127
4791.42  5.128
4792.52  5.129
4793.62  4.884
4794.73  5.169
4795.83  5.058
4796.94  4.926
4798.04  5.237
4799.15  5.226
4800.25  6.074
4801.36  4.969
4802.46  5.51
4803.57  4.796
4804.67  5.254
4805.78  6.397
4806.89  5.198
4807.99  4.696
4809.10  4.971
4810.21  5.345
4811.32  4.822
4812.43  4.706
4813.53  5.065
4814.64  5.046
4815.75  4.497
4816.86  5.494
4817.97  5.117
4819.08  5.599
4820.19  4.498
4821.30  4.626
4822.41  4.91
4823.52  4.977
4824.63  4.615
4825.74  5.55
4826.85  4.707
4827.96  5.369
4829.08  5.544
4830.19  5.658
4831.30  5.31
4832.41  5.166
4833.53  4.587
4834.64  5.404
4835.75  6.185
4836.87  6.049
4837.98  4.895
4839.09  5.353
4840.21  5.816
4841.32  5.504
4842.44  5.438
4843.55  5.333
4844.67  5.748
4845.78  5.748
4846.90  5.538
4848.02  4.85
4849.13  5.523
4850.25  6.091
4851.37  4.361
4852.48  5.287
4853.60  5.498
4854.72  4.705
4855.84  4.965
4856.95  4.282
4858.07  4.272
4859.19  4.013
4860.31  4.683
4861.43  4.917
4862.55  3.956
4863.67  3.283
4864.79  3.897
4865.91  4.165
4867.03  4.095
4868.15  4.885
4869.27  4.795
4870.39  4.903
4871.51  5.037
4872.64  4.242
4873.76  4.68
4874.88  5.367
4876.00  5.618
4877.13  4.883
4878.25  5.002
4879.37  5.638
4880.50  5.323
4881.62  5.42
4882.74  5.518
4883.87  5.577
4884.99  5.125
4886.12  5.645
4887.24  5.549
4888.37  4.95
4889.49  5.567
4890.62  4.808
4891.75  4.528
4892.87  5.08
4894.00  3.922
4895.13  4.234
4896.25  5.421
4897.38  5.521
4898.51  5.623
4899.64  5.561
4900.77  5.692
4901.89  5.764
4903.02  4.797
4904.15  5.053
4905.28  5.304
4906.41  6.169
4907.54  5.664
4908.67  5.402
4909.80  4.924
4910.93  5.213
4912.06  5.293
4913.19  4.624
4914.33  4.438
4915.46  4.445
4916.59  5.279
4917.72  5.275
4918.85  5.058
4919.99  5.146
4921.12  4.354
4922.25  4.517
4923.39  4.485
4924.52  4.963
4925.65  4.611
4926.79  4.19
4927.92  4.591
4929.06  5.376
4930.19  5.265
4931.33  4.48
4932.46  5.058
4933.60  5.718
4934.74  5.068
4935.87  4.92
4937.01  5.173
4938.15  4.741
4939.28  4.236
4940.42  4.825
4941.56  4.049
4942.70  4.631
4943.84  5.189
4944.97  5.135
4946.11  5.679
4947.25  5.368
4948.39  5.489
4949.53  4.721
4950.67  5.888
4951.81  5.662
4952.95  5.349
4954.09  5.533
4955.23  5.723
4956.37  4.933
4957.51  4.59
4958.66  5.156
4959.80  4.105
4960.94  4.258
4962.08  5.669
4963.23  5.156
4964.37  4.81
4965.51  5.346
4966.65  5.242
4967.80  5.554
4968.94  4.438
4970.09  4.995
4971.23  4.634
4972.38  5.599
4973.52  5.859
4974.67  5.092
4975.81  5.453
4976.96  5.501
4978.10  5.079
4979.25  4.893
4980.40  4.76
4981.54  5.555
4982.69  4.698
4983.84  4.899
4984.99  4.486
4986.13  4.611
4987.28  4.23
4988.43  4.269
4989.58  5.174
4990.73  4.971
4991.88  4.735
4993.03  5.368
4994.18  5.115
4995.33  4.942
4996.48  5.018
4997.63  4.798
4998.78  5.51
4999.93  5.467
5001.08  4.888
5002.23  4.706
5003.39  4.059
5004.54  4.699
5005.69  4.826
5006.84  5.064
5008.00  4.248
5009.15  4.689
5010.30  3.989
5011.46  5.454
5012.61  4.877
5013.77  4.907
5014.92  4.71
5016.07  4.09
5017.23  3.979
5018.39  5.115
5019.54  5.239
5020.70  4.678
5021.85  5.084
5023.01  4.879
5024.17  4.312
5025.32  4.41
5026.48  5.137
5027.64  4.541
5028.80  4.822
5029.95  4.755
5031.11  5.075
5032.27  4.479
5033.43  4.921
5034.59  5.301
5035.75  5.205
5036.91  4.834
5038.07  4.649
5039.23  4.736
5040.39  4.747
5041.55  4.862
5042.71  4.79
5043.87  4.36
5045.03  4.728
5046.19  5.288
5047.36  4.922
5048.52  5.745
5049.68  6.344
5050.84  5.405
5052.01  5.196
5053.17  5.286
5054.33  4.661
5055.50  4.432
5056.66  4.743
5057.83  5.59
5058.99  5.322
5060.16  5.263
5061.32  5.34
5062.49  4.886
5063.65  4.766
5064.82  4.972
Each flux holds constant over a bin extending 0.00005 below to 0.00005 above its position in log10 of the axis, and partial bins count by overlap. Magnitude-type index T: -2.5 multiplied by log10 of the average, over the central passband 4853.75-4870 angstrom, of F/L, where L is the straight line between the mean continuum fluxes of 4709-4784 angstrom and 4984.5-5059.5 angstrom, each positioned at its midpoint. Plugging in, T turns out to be 0.14 mag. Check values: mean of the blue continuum 5.09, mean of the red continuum 4.87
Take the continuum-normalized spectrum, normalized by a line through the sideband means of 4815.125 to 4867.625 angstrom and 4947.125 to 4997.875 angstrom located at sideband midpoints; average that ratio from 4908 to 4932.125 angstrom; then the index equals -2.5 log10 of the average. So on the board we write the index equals 0.04 mag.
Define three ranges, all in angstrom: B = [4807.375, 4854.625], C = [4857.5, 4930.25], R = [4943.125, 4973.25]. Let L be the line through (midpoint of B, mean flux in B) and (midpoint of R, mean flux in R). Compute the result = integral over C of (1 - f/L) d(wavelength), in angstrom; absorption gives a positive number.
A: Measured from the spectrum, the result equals 3.48 angstrom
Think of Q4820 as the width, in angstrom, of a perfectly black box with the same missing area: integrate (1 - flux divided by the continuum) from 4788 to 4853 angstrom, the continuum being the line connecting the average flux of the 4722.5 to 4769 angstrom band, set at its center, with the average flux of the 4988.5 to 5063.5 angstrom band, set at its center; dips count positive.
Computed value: -2.9 angstrom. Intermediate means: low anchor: 5.05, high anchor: 4.91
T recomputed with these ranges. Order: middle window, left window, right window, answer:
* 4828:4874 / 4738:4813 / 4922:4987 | 0.019 mag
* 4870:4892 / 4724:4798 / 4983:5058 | -0.040 mag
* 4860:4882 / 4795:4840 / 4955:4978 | 0.092 mag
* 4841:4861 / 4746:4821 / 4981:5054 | -0.010 mag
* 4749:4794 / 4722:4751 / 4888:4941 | 0.002 mag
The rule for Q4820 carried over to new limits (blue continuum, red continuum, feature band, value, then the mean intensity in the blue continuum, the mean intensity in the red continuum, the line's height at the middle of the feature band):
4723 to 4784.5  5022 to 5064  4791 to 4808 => -0.5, 5.1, 4.97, 5.08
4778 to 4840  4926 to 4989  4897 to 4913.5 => -1.0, 5.2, 5.02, 5.08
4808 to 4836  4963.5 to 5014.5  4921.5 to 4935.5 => 0.4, 5.09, 4.94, 5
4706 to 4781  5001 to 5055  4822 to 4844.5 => -1.4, 5.08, 4.84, 5.01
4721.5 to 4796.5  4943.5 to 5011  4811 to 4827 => 0.4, 5.11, 5.01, 5.08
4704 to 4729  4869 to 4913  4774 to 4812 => -0.5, 5.09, 5.2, 5.14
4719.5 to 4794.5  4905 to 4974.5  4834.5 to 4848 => -1.3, 5.11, 5.04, 5.08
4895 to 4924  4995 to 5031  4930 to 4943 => 0.5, 5.14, 4.77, 5.04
